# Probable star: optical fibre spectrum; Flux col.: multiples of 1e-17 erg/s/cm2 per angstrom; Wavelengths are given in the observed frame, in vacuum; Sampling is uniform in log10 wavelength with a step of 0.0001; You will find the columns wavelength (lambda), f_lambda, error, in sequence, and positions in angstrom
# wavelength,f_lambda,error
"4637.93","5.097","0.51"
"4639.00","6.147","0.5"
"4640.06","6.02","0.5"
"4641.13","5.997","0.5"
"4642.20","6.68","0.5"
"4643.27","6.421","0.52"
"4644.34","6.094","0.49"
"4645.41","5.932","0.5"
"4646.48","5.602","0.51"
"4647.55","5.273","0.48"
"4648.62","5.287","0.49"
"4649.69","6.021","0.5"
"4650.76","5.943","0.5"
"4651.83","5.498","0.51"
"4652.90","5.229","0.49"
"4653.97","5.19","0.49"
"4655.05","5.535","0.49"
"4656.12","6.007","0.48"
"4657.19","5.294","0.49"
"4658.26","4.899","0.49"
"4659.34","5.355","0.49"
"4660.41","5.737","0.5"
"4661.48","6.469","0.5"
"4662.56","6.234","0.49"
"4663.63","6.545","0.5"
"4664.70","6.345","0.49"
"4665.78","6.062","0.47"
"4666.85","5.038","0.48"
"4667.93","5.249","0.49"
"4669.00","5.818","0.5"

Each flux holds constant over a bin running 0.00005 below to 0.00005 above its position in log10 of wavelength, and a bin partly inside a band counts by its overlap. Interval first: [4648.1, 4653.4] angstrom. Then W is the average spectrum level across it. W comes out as 5.6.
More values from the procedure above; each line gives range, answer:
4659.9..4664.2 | 6.26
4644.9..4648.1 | 5.6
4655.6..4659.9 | 5.39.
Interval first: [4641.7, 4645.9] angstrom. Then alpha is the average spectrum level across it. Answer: 6.28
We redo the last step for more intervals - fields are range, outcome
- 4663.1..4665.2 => 6.46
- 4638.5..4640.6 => 6.1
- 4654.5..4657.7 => 5.61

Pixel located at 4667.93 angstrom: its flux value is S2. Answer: 5.249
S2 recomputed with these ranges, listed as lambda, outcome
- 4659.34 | 5.355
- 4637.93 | 5.097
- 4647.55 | 5.273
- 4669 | 5.818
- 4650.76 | 5.943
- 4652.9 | 5.229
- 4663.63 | 6.545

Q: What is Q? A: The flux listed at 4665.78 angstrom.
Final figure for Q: 6.062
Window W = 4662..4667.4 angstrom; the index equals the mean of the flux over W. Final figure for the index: 6.04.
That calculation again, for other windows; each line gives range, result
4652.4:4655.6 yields 5.31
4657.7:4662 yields 5.61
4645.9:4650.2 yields 5.55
